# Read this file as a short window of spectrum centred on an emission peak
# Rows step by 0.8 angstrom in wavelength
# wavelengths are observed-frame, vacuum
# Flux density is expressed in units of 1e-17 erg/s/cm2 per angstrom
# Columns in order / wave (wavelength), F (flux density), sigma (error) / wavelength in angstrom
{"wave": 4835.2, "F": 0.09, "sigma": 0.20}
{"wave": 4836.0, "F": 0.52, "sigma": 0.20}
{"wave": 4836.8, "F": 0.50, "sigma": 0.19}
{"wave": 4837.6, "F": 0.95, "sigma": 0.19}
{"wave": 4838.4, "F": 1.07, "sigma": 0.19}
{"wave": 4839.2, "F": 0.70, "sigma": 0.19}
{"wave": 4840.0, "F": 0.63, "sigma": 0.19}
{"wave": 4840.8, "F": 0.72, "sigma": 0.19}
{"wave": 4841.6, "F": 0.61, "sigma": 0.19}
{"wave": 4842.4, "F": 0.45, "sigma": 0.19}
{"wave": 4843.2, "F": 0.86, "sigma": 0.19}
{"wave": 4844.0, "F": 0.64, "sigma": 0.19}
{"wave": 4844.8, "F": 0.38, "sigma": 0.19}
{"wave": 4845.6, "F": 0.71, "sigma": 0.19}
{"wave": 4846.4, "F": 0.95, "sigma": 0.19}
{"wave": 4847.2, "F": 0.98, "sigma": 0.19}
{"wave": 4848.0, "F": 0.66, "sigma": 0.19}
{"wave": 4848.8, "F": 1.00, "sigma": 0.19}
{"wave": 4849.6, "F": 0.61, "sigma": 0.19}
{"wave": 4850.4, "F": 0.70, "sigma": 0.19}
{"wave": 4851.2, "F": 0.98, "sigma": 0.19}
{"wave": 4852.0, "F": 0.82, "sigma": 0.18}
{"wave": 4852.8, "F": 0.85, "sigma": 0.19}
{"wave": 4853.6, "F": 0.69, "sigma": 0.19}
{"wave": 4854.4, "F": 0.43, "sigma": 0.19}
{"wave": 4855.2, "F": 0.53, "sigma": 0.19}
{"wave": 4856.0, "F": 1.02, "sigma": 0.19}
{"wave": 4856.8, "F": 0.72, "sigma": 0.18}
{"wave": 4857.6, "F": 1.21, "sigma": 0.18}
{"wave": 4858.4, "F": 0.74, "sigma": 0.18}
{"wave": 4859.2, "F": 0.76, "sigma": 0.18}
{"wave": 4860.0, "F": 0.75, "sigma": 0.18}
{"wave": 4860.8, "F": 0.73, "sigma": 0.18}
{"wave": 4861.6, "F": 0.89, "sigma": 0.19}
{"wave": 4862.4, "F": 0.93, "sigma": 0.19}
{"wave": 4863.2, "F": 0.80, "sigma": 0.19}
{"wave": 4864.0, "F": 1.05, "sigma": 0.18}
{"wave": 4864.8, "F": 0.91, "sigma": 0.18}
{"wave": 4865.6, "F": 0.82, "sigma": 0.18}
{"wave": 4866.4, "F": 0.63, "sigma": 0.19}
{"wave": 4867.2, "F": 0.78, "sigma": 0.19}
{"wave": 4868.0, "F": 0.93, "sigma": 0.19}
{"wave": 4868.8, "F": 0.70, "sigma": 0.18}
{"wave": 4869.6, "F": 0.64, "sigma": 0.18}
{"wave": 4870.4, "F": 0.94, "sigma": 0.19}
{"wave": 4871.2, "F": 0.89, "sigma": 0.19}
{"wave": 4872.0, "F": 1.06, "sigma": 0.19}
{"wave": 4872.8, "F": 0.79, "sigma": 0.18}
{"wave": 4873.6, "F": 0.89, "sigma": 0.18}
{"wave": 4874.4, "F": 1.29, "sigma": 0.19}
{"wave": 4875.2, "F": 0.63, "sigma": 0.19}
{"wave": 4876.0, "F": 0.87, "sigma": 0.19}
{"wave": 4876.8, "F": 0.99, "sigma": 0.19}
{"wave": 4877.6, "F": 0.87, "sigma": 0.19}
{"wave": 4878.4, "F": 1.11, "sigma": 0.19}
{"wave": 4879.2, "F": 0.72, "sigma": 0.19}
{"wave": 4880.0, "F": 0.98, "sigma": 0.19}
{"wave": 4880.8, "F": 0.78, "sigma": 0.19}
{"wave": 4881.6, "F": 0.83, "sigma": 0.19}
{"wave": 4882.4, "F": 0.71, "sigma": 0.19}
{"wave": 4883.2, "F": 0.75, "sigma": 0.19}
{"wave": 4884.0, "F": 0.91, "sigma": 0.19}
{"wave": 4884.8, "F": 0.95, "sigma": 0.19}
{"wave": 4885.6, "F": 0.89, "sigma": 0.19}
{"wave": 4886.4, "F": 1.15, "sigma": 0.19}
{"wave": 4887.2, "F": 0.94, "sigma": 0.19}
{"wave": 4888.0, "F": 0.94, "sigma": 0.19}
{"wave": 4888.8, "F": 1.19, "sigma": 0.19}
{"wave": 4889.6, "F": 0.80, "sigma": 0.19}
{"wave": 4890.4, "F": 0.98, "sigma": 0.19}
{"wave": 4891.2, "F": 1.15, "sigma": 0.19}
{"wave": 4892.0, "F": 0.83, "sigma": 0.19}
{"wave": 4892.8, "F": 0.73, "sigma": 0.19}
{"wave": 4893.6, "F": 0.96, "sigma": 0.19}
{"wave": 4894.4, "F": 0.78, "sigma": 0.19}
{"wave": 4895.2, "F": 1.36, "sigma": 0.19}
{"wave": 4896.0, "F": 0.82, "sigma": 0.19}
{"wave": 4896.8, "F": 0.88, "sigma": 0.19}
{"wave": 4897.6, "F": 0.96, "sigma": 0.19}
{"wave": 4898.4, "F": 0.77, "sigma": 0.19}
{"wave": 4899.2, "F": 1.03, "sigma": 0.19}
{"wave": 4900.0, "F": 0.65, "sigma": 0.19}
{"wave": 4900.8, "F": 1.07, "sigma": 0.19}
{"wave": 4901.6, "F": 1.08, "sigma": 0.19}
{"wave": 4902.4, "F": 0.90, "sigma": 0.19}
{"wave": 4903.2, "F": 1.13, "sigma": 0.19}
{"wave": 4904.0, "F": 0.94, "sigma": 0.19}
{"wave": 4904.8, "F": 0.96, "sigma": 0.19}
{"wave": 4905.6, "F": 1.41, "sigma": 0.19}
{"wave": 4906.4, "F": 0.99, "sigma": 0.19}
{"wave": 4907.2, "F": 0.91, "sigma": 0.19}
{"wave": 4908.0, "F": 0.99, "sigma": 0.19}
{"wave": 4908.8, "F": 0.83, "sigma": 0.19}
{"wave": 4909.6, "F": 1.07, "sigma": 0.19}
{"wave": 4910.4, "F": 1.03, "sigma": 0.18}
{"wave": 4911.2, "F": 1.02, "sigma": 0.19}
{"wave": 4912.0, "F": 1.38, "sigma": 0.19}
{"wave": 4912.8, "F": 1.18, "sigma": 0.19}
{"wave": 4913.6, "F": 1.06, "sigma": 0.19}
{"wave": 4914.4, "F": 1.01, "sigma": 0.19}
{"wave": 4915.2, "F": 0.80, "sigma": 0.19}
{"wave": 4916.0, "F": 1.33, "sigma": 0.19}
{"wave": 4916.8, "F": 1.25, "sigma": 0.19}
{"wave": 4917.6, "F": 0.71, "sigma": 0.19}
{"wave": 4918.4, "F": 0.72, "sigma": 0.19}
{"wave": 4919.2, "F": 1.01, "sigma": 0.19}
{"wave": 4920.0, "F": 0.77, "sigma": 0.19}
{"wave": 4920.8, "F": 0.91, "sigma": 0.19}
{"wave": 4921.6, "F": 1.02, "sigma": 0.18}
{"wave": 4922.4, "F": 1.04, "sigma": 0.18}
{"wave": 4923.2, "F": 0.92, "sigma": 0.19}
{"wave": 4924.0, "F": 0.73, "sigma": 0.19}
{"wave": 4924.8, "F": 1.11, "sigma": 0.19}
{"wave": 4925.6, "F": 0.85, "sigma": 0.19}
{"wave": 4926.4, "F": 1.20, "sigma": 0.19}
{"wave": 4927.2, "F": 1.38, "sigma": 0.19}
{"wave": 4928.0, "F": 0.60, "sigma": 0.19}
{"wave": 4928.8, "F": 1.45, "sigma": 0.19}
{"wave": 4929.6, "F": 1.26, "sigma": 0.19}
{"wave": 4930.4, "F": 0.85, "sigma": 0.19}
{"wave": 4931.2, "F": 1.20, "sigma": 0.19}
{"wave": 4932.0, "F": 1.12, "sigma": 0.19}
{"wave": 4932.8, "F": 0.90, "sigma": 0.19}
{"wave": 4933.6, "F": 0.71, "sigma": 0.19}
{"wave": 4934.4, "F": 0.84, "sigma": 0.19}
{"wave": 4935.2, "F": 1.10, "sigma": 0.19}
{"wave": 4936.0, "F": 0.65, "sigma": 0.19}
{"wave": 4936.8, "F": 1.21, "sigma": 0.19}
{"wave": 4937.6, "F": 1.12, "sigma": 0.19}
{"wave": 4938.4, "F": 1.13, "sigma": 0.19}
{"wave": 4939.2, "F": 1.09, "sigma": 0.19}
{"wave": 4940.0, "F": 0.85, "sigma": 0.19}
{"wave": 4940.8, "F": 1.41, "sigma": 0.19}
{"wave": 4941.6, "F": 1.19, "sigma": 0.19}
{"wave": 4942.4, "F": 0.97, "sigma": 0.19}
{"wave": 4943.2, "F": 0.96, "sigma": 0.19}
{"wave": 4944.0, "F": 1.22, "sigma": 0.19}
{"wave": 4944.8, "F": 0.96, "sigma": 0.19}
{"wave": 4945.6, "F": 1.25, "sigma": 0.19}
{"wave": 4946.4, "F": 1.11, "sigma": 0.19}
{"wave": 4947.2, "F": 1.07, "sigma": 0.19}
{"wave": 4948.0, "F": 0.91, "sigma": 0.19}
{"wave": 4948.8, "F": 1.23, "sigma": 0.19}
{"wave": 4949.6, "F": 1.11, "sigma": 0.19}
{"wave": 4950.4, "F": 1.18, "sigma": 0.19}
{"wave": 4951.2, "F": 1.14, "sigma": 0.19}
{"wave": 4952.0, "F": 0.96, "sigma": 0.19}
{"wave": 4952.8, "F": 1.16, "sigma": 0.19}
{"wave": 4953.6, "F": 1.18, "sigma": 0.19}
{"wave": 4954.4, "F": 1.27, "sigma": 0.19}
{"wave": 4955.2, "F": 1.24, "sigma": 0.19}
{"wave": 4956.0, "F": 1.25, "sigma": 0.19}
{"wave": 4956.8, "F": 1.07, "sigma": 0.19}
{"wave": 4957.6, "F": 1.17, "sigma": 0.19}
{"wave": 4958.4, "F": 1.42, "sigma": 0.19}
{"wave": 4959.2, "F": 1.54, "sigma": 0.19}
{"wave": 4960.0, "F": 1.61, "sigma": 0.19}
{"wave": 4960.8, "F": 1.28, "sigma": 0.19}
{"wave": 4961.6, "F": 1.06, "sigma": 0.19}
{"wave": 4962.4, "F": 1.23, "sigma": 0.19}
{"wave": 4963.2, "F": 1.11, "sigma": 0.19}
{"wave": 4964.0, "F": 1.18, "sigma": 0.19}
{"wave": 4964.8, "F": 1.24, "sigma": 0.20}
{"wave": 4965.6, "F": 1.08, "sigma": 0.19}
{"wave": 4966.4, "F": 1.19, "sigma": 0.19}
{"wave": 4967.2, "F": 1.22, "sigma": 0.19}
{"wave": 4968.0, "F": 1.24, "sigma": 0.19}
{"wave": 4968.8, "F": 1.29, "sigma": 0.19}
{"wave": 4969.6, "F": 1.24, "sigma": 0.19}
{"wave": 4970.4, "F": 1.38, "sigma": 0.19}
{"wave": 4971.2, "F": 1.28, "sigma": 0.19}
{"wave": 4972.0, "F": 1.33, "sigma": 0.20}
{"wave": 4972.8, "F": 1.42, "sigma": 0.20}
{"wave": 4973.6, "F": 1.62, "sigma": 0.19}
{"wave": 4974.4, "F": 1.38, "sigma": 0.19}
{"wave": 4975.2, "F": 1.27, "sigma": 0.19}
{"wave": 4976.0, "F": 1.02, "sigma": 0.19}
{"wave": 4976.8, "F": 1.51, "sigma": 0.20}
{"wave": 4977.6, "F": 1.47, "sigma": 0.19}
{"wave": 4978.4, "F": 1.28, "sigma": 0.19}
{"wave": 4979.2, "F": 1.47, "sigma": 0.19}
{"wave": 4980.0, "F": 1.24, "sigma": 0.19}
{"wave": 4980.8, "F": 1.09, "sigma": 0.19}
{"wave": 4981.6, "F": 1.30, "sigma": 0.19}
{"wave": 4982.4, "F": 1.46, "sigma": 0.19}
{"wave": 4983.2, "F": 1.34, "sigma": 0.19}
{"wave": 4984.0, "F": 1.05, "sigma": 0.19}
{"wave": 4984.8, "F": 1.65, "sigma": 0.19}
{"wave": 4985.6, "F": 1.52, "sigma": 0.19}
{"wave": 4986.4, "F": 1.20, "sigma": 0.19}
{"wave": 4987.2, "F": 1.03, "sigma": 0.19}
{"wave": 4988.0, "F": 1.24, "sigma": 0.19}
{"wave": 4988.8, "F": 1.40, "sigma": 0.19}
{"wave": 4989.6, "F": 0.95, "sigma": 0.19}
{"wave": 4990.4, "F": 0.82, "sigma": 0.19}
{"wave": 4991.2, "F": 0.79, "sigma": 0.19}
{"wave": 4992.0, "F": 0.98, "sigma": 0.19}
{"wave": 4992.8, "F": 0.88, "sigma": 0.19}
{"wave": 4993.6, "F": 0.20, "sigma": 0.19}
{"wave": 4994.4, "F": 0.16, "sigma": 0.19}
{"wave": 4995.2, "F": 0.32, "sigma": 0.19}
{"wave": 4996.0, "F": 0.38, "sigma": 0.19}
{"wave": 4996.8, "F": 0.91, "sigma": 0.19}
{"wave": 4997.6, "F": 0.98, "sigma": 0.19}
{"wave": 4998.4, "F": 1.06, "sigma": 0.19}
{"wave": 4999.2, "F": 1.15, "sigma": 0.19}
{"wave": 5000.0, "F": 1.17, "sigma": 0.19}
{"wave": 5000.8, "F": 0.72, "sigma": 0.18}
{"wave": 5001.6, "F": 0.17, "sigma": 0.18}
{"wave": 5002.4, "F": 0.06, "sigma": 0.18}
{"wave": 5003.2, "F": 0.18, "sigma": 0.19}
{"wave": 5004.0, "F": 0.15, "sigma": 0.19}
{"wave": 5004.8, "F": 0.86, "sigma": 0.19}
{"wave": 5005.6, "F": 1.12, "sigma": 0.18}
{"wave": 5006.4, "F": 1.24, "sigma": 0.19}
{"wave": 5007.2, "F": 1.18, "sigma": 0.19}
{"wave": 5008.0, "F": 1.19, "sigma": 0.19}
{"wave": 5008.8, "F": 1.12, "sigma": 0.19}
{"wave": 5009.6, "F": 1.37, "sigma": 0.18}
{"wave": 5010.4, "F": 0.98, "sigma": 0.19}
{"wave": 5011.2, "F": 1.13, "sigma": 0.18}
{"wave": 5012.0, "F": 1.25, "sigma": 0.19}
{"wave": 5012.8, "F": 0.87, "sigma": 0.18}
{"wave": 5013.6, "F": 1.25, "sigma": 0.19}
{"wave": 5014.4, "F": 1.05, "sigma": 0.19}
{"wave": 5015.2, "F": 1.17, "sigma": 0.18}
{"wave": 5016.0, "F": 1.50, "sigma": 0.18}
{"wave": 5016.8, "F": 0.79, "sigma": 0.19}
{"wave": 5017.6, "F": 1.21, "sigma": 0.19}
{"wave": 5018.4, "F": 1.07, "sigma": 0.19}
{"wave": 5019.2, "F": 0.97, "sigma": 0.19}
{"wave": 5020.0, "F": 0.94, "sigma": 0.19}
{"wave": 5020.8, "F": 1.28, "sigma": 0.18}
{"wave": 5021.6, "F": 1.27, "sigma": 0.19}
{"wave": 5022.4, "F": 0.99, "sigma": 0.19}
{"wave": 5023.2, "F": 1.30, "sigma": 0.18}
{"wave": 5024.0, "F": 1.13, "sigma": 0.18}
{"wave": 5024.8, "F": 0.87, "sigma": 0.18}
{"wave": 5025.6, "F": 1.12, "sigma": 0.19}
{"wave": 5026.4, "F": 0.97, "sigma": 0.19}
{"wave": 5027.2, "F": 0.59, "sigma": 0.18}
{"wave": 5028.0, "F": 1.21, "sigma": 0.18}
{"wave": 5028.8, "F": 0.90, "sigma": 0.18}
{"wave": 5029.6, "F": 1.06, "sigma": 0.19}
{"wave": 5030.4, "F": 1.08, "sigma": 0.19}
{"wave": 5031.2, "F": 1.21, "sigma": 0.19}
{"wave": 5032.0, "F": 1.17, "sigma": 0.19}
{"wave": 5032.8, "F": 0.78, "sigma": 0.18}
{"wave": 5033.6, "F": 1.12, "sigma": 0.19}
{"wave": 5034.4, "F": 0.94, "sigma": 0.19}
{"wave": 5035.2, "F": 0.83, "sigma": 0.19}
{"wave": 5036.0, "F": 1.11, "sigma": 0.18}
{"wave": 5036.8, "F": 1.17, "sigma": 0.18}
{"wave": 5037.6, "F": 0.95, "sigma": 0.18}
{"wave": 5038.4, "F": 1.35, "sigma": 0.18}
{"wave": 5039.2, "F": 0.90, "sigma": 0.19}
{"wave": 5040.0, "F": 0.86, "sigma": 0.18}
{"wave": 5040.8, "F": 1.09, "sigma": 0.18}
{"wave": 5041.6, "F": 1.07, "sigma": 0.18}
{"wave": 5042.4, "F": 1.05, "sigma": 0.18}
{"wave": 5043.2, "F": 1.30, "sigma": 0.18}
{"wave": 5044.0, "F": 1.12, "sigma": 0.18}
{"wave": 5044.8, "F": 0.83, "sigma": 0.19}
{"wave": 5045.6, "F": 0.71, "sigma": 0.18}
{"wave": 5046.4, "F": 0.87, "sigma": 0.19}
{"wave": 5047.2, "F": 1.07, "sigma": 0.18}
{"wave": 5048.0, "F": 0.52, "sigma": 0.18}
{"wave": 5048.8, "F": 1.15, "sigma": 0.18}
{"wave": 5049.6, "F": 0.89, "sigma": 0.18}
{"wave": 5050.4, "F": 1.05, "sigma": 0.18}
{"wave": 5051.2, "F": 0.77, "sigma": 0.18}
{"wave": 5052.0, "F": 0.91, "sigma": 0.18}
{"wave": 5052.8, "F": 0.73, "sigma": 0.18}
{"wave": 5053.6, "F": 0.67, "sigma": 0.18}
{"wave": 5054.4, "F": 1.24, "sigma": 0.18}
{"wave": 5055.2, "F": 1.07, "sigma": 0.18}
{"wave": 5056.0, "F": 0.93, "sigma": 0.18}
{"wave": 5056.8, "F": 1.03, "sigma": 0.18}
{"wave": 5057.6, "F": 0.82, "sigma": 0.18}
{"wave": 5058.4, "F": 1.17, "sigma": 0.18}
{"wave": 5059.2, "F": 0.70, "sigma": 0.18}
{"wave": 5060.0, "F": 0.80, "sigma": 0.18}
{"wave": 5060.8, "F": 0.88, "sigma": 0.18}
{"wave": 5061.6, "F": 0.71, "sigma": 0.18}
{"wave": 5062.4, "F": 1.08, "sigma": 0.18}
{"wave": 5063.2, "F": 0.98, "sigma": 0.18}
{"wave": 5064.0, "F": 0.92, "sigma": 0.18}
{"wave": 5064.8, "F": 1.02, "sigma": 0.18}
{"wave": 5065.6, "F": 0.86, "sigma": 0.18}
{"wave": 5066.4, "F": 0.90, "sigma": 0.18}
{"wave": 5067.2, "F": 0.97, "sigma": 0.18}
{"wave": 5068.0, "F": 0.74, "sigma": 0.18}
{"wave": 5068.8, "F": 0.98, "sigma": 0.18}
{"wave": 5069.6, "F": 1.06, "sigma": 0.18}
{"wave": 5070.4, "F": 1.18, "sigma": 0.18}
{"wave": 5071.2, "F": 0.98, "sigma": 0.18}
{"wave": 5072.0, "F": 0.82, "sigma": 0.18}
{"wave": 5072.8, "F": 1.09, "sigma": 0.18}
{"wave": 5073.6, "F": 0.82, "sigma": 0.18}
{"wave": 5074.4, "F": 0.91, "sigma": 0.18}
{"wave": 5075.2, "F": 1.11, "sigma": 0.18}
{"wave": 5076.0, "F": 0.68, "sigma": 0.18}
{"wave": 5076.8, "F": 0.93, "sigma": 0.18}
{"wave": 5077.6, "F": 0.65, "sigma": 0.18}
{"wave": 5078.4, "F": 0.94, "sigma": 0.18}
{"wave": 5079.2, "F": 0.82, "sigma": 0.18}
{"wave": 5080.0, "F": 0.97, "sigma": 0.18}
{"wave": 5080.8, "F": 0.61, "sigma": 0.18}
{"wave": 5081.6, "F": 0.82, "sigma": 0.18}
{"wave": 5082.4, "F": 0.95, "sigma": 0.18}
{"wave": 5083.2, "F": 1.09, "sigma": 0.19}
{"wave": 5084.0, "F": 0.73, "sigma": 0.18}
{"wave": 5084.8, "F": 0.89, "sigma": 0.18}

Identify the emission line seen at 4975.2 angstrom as C IV 1549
